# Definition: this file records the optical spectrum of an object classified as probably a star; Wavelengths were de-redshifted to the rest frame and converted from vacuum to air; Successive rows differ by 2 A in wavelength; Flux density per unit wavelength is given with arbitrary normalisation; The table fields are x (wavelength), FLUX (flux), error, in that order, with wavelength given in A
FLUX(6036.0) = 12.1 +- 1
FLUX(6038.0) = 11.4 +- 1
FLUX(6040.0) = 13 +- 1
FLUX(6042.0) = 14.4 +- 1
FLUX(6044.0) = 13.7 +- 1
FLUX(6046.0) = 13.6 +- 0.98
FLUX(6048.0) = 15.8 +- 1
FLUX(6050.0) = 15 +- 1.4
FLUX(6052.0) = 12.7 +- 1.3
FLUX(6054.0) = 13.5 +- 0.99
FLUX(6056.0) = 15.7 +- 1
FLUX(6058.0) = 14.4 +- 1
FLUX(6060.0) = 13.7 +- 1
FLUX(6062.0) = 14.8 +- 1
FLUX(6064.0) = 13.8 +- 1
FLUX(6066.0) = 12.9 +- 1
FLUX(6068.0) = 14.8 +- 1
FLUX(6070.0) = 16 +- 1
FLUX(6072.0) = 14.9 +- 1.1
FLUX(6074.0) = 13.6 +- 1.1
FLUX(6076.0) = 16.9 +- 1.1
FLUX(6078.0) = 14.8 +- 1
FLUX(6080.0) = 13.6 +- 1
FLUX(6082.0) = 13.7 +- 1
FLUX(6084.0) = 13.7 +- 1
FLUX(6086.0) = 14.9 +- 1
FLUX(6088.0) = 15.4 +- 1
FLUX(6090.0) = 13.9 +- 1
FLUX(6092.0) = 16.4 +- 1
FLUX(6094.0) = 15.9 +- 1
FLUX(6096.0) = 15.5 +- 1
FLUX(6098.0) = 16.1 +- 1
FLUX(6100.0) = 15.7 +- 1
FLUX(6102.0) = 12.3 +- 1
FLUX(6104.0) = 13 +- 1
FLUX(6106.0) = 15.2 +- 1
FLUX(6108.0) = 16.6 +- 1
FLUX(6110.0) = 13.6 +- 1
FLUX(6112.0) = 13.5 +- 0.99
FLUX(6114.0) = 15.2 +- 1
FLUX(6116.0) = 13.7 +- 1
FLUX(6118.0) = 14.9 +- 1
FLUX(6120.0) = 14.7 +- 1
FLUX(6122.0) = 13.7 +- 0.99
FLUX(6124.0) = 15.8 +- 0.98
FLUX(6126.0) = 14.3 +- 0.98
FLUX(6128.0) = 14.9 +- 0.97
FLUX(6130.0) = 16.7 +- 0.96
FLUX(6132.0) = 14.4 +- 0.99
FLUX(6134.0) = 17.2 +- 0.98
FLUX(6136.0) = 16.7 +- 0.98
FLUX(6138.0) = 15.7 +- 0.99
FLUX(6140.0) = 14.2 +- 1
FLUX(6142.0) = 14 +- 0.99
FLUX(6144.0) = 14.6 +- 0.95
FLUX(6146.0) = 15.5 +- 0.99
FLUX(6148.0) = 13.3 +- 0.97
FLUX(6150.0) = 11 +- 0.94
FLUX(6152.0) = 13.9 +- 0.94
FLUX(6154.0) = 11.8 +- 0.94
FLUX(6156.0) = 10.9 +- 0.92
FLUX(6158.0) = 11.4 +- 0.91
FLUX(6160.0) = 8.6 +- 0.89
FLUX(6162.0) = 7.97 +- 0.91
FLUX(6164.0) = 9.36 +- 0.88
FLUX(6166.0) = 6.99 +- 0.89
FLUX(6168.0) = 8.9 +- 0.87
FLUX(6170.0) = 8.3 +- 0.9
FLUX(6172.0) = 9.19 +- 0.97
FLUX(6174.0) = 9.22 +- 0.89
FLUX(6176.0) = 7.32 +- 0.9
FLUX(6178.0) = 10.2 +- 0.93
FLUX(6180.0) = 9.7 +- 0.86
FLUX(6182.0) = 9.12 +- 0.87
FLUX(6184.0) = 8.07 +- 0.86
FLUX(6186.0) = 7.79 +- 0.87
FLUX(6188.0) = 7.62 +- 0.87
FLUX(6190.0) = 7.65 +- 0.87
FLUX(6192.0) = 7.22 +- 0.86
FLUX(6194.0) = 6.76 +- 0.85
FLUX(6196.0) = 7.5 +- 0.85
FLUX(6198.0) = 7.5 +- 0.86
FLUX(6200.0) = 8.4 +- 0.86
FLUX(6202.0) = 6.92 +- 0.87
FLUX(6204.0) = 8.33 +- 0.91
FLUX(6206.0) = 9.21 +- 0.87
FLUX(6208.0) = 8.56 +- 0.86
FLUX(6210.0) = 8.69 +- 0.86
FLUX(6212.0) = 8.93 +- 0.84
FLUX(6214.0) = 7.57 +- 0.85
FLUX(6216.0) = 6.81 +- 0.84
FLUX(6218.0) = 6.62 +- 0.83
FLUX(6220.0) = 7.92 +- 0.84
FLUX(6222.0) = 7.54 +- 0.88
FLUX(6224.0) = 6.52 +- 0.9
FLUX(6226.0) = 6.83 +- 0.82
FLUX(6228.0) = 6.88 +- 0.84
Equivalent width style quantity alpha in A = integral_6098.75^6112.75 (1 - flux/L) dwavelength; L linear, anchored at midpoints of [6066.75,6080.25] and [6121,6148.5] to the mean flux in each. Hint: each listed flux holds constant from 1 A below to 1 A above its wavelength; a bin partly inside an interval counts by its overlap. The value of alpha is 0.7 A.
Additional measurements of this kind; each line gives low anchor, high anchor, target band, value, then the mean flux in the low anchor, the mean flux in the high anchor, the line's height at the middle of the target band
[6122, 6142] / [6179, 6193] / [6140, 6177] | 3.7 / 15.4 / 8.17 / 11.8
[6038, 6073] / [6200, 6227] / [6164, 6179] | 1.3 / 14.2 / 7.75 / 9.46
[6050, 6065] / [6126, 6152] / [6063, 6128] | -1.0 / 14.1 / 14.8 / 14.4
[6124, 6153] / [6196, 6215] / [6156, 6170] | 3.9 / 14.8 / 8.2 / 12.4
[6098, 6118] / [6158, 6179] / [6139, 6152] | -3.4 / 14.4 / 8.74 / 10.9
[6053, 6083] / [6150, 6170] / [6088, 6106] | -2.5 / 14.5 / 9.95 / 13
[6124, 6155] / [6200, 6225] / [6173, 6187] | 2.7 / 14.6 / 7.83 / 10.8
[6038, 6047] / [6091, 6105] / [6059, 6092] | -0.4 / 13.4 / 15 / 14.4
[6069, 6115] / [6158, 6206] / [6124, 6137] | -4.0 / 14.8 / 8.29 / 12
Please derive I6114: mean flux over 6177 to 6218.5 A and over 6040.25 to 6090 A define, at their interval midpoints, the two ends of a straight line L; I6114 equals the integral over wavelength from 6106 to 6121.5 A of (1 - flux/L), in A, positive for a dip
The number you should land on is -3.2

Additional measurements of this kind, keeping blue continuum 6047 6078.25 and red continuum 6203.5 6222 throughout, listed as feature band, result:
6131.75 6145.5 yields -4.9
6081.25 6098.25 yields -2.1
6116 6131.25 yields -3.8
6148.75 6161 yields -0.9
